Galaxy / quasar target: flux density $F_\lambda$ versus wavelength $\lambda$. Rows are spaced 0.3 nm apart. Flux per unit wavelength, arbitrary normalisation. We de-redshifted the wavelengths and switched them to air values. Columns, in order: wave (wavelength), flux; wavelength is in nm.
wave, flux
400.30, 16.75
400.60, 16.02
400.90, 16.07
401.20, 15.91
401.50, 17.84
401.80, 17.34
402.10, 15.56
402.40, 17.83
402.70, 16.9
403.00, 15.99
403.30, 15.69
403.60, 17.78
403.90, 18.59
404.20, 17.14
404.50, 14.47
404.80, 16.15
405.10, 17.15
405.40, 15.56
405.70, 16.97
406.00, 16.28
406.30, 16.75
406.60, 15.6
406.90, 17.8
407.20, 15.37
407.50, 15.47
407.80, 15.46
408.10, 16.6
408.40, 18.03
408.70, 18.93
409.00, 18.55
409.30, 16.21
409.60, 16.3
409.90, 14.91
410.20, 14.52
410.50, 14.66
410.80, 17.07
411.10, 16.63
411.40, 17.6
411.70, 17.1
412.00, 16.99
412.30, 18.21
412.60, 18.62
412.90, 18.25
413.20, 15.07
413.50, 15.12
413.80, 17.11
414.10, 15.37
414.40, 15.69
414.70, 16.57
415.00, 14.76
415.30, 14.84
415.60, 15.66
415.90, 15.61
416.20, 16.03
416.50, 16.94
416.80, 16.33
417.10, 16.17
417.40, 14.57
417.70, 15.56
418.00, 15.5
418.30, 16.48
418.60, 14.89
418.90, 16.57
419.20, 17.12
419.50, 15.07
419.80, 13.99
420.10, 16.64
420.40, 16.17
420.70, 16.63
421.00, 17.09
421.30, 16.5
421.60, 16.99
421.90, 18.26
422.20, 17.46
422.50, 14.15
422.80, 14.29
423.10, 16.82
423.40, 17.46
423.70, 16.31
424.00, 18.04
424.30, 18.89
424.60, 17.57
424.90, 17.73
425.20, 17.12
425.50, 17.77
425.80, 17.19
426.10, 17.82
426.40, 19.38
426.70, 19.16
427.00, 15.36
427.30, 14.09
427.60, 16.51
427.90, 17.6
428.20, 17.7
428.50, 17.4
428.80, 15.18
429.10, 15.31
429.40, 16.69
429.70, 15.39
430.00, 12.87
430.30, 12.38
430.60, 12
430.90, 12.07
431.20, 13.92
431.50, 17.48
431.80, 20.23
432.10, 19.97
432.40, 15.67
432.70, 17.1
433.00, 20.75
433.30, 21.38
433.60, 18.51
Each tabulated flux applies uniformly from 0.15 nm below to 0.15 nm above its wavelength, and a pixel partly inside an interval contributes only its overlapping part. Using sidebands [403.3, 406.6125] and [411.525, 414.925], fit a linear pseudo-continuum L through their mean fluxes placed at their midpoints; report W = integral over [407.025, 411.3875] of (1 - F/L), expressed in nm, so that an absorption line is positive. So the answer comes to 0.07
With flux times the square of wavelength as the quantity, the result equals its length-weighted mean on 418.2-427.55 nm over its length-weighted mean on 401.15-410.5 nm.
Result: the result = 1.10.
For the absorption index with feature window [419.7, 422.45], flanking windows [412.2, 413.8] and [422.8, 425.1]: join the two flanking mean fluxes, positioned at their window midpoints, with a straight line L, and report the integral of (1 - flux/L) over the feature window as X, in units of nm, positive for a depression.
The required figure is 0.10 nm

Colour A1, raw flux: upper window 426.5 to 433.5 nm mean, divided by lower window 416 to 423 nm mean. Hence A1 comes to 1.02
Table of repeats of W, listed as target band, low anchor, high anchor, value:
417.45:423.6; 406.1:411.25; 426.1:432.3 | 0.02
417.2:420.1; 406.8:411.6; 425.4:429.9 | 0.18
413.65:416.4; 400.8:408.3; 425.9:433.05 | 0.11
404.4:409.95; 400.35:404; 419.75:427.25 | 0.11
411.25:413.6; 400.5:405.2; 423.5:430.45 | -0.07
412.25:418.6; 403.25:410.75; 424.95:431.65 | 0.08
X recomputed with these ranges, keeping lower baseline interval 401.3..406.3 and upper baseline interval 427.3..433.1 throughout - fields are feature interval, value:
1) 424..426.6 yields -0.29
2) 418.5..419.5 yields 0.01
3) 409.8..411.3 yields 0.08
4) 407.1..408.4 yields 0.05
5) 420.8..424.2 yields -0.10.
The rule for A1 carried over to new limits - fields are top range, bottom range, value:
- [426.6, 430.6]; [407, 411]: 0.96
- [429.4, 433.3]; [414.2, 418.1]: 1.02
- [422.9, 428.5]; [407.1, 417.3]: 1.06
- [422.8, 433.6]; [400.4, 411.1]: 1.02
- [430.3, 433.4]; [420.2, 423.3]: 1.02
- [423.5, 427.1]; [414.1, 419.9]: 1.13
